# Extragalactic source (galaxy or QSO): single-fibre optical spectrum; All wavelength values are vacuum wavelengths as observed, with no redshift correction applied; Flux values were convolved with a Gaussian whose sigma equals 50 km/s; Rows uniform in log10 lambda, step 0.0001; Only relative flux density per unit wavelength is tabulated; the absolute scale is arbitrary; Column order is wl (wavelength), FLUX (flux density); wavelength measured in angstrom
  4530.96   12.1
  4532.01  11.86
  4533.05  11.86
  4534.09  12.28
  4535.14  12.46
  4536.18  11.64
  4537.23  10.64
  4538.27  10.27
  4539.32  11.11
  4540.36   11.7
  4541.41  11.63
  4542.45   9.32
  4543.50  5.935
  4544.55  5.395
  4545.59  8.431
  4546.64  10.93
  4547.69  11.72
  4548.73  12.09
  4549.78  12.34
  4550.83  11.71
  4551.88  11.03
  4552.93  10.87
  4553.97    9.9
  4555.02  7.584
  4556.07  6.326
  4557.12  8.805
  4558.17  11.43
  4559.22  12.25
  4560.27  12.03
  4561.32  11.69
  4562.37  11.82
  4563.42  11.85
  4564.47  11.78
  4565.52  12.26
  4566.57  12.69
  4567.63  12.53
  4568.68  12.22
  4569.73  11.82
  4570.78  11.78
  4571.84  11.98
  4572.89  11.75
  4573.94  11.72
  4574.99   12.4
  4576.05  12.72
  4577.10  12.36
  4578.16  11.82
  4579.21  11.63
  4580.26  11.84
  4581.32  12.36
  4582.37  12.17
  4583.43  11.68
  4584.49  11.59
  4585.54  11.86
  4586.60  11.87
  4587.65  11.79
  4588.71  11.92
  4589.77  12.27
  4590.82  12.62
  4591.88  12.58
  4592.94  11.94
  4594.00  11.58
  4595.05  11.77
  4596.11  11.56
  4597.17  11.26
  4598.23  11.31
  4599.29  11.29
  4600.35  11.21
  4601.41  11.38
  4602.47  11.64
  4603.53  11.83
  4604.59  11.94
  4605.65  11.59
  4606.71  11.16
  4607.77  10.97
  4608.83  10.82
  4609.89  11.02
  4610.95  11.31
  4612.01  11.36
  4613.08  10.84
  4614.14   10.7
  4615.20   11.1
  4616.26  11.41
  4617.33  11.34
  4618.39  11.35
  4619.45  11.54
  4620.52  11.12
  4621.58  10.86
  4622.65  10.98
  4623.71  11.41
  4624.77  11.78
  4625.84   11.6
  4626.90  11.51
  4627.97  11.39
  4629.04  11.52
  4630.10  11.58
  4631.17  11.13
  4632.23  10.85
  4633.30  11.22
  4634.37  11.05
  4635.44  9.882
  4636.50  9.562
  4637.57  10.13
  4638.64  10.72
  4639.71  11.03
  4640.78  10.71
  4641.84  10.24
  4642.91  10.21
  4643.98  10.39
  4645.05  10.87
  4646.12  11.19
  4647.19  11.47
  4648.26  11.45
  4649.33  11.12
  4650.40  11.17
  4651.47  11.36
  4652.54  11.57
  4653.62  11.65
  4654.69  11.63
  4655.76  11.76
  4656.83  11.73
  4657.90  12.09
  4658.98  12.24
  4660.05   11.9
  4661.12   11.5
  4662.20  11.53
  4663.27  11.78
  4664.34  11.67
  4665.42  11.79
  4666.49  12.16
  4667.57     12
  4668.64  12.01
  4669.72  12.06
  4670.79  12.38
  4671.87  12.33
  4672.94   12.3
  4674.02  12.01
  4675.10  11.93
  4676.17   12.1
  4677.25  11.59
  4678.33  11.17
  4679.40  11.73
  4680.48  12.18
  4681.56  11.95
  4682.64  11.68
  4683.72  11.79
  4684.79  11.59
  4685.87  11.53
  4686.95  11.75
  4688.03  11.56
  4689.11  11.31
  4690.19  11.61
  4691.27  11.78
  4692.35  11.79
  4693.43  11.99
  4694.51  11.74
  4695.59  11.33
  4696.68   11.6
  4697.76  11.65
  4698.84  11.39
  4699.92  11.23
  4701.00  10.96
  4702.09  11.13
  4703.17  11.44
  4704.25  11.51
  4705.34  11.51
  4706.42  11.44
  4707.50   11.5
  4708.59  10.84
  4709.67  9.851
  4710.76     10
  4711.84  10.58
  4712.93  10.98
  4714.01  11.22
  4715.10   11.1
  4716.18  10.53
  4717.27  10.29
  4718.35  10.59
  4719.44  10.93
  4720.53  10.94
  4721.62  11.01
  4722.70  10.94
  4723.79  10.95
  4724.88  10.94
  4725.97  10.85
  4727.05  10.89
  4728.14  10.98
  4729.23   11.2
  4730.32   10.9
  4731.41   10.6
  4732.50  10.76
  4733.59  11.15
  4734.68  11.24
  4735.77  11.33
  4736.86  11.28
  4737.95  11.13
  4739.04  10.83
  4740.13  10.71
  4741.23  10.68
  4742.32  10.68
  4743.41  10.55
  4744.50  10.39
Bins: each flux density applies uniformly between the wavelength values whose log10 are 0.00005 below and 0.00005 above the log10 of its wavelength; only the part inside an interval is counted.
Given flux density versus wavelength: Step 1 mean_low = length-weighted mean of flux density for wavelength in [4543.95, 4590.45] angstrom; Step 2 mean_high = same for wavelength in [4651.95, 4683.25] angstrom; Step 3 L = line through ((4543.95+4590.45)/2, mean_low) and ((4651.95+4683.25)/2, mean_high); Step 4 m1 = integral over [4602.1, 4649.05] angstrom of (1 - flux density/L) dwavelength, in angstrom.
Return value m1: 2.28 angstrom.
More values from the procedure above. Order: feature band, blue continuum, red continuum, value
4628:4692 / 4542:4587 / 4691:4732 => -2.1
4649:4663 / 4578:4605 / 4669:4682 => 0.3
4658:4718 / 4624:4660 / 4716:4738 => -2.7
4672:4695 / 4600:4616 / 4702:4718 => -1.6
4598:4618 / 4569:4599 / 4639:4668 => 0.8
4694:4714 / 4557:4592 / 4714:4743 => -0.1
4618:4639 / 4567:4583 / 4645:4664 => 1.2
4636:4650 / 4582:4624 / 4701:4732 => 0.7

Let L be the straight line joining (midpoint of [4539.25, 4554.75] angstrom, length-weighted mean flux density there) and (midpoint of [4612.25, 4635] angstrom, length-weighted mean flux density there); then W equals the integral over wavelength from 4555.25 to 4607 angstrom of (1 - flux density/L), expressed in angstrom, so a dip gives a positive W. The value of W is -4.93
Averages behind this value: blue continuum 10.2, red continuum 11.2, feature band 11.7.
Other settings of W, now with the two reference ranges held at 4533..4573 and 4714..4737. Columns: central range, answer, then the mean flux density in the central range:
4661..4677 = -1.6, 12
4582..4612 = -2.0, 11.6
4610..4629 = -0.6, 11.3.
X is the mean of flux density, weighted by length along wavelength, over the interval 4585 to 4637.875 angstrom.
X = 11.4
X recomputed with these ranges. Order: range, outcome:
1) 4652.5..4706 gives 11.7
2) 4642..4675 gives 11.6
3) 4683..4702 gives 11.6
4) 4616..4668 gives 11.3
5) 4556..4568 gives 11.5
